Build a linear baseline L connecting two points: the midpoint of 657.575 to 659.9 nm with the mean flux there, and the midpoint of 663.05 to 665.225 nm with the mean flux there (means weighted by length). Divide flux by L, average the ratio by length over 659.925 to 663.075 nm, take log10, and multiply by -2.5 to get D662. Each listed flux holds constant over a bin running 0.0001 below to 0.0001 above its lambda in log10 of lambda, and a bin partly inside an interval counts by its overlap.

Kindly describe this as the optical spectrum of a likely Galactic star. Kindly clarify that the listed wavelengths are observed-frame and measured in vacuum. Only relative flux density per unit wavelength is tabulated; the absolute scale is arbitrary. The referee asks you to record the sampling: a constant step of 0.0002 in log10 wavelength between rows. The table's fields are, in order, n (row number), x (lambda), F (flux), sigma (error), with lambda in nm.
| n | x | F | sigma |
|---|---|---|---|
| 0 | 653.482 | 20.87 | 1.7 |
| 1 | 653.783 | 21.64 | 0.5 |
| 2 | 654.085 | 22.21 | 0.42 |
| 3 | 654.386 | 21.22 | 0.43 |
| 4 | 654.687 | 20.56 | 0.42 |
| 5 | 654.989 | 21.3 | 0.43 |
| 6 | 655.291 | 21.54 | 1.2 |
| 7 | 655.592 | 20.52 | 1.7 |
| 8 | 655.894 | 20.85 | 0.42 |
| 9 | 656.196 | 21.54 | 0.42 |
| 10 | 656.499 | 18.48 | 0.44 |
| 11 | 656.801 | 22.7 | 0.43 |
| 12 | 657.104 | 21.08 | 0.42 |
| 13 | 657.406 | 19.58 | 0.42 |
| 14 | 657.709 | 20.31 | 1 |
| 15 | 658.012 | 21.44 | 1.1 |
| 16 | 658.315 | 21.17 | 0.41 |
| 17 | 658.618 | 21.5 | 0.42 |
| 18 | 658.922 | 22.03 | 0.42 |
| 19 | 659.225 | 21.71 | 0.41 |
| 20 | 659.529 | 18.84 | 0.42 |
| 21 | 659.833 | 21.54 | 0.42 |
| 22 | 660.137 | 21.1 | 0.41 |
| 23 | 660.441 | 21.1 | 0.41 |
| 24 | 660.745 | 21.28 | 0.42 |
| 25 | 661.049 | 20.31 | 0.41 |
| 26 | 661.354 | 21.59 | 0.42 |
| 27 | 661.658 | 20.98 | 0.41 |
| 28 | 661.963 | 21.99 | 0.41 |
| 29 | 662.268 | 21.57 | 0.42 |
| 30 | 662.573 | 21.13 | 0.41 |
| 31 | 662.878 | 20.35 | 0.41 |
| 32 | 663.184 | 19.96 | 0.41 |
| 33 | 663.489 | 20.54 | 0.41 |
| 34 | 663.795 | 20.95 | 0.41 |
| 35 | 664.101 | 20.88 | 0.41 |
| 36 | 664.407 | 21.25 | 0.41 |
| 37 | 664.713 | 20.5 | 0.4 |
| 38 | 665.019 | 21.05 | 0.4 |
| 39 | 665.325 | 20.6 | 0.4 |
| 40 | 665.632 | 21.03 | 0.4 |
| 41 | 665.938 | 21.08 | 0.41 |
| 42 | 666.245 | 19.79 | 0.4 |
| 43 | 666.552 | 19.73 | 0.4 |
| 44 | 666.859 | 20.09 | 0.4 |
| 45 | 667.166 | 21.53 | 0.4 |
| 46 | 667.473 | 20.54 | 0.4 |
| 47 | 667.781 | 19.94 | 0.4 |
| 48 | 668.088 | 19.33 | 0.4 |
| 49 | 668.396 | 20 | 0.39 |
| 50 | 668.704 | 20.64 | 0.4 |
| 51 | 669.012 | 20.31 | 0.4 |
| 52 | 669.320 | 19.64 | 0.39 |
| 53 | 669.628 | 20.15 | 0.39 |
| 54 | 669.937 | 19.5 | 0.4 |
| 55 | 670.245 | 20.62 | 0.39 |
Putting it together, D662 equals -0.01 mag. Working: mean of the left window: 21.1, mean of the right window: 20.7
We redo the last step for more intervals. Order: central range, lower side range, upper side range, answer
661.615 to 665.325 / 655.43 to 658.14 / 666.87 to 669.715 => -0.02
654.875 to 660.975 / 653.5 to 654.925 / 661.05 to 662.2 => 0.02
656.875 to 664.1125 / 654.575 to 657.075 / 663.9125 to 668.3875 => -0.01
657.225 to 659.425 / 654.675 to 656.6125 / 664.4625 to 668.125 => -0.02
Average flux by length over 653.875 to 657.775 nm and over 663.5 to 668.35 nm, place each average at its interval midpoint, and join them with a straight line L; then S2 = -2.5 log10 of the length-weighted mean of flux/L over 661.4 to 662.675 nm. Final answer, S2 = -0.039 mag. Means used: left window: 20.9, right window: 20.5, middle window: 21.4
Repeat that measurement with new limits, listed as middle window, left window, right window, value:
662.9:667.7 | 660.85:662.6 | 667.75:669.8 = 0.00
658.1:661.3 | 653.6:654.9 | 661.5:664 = 0.00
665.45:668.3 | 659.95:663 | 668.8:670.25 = 0.00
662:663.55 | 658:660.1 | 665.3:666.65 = 0.00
